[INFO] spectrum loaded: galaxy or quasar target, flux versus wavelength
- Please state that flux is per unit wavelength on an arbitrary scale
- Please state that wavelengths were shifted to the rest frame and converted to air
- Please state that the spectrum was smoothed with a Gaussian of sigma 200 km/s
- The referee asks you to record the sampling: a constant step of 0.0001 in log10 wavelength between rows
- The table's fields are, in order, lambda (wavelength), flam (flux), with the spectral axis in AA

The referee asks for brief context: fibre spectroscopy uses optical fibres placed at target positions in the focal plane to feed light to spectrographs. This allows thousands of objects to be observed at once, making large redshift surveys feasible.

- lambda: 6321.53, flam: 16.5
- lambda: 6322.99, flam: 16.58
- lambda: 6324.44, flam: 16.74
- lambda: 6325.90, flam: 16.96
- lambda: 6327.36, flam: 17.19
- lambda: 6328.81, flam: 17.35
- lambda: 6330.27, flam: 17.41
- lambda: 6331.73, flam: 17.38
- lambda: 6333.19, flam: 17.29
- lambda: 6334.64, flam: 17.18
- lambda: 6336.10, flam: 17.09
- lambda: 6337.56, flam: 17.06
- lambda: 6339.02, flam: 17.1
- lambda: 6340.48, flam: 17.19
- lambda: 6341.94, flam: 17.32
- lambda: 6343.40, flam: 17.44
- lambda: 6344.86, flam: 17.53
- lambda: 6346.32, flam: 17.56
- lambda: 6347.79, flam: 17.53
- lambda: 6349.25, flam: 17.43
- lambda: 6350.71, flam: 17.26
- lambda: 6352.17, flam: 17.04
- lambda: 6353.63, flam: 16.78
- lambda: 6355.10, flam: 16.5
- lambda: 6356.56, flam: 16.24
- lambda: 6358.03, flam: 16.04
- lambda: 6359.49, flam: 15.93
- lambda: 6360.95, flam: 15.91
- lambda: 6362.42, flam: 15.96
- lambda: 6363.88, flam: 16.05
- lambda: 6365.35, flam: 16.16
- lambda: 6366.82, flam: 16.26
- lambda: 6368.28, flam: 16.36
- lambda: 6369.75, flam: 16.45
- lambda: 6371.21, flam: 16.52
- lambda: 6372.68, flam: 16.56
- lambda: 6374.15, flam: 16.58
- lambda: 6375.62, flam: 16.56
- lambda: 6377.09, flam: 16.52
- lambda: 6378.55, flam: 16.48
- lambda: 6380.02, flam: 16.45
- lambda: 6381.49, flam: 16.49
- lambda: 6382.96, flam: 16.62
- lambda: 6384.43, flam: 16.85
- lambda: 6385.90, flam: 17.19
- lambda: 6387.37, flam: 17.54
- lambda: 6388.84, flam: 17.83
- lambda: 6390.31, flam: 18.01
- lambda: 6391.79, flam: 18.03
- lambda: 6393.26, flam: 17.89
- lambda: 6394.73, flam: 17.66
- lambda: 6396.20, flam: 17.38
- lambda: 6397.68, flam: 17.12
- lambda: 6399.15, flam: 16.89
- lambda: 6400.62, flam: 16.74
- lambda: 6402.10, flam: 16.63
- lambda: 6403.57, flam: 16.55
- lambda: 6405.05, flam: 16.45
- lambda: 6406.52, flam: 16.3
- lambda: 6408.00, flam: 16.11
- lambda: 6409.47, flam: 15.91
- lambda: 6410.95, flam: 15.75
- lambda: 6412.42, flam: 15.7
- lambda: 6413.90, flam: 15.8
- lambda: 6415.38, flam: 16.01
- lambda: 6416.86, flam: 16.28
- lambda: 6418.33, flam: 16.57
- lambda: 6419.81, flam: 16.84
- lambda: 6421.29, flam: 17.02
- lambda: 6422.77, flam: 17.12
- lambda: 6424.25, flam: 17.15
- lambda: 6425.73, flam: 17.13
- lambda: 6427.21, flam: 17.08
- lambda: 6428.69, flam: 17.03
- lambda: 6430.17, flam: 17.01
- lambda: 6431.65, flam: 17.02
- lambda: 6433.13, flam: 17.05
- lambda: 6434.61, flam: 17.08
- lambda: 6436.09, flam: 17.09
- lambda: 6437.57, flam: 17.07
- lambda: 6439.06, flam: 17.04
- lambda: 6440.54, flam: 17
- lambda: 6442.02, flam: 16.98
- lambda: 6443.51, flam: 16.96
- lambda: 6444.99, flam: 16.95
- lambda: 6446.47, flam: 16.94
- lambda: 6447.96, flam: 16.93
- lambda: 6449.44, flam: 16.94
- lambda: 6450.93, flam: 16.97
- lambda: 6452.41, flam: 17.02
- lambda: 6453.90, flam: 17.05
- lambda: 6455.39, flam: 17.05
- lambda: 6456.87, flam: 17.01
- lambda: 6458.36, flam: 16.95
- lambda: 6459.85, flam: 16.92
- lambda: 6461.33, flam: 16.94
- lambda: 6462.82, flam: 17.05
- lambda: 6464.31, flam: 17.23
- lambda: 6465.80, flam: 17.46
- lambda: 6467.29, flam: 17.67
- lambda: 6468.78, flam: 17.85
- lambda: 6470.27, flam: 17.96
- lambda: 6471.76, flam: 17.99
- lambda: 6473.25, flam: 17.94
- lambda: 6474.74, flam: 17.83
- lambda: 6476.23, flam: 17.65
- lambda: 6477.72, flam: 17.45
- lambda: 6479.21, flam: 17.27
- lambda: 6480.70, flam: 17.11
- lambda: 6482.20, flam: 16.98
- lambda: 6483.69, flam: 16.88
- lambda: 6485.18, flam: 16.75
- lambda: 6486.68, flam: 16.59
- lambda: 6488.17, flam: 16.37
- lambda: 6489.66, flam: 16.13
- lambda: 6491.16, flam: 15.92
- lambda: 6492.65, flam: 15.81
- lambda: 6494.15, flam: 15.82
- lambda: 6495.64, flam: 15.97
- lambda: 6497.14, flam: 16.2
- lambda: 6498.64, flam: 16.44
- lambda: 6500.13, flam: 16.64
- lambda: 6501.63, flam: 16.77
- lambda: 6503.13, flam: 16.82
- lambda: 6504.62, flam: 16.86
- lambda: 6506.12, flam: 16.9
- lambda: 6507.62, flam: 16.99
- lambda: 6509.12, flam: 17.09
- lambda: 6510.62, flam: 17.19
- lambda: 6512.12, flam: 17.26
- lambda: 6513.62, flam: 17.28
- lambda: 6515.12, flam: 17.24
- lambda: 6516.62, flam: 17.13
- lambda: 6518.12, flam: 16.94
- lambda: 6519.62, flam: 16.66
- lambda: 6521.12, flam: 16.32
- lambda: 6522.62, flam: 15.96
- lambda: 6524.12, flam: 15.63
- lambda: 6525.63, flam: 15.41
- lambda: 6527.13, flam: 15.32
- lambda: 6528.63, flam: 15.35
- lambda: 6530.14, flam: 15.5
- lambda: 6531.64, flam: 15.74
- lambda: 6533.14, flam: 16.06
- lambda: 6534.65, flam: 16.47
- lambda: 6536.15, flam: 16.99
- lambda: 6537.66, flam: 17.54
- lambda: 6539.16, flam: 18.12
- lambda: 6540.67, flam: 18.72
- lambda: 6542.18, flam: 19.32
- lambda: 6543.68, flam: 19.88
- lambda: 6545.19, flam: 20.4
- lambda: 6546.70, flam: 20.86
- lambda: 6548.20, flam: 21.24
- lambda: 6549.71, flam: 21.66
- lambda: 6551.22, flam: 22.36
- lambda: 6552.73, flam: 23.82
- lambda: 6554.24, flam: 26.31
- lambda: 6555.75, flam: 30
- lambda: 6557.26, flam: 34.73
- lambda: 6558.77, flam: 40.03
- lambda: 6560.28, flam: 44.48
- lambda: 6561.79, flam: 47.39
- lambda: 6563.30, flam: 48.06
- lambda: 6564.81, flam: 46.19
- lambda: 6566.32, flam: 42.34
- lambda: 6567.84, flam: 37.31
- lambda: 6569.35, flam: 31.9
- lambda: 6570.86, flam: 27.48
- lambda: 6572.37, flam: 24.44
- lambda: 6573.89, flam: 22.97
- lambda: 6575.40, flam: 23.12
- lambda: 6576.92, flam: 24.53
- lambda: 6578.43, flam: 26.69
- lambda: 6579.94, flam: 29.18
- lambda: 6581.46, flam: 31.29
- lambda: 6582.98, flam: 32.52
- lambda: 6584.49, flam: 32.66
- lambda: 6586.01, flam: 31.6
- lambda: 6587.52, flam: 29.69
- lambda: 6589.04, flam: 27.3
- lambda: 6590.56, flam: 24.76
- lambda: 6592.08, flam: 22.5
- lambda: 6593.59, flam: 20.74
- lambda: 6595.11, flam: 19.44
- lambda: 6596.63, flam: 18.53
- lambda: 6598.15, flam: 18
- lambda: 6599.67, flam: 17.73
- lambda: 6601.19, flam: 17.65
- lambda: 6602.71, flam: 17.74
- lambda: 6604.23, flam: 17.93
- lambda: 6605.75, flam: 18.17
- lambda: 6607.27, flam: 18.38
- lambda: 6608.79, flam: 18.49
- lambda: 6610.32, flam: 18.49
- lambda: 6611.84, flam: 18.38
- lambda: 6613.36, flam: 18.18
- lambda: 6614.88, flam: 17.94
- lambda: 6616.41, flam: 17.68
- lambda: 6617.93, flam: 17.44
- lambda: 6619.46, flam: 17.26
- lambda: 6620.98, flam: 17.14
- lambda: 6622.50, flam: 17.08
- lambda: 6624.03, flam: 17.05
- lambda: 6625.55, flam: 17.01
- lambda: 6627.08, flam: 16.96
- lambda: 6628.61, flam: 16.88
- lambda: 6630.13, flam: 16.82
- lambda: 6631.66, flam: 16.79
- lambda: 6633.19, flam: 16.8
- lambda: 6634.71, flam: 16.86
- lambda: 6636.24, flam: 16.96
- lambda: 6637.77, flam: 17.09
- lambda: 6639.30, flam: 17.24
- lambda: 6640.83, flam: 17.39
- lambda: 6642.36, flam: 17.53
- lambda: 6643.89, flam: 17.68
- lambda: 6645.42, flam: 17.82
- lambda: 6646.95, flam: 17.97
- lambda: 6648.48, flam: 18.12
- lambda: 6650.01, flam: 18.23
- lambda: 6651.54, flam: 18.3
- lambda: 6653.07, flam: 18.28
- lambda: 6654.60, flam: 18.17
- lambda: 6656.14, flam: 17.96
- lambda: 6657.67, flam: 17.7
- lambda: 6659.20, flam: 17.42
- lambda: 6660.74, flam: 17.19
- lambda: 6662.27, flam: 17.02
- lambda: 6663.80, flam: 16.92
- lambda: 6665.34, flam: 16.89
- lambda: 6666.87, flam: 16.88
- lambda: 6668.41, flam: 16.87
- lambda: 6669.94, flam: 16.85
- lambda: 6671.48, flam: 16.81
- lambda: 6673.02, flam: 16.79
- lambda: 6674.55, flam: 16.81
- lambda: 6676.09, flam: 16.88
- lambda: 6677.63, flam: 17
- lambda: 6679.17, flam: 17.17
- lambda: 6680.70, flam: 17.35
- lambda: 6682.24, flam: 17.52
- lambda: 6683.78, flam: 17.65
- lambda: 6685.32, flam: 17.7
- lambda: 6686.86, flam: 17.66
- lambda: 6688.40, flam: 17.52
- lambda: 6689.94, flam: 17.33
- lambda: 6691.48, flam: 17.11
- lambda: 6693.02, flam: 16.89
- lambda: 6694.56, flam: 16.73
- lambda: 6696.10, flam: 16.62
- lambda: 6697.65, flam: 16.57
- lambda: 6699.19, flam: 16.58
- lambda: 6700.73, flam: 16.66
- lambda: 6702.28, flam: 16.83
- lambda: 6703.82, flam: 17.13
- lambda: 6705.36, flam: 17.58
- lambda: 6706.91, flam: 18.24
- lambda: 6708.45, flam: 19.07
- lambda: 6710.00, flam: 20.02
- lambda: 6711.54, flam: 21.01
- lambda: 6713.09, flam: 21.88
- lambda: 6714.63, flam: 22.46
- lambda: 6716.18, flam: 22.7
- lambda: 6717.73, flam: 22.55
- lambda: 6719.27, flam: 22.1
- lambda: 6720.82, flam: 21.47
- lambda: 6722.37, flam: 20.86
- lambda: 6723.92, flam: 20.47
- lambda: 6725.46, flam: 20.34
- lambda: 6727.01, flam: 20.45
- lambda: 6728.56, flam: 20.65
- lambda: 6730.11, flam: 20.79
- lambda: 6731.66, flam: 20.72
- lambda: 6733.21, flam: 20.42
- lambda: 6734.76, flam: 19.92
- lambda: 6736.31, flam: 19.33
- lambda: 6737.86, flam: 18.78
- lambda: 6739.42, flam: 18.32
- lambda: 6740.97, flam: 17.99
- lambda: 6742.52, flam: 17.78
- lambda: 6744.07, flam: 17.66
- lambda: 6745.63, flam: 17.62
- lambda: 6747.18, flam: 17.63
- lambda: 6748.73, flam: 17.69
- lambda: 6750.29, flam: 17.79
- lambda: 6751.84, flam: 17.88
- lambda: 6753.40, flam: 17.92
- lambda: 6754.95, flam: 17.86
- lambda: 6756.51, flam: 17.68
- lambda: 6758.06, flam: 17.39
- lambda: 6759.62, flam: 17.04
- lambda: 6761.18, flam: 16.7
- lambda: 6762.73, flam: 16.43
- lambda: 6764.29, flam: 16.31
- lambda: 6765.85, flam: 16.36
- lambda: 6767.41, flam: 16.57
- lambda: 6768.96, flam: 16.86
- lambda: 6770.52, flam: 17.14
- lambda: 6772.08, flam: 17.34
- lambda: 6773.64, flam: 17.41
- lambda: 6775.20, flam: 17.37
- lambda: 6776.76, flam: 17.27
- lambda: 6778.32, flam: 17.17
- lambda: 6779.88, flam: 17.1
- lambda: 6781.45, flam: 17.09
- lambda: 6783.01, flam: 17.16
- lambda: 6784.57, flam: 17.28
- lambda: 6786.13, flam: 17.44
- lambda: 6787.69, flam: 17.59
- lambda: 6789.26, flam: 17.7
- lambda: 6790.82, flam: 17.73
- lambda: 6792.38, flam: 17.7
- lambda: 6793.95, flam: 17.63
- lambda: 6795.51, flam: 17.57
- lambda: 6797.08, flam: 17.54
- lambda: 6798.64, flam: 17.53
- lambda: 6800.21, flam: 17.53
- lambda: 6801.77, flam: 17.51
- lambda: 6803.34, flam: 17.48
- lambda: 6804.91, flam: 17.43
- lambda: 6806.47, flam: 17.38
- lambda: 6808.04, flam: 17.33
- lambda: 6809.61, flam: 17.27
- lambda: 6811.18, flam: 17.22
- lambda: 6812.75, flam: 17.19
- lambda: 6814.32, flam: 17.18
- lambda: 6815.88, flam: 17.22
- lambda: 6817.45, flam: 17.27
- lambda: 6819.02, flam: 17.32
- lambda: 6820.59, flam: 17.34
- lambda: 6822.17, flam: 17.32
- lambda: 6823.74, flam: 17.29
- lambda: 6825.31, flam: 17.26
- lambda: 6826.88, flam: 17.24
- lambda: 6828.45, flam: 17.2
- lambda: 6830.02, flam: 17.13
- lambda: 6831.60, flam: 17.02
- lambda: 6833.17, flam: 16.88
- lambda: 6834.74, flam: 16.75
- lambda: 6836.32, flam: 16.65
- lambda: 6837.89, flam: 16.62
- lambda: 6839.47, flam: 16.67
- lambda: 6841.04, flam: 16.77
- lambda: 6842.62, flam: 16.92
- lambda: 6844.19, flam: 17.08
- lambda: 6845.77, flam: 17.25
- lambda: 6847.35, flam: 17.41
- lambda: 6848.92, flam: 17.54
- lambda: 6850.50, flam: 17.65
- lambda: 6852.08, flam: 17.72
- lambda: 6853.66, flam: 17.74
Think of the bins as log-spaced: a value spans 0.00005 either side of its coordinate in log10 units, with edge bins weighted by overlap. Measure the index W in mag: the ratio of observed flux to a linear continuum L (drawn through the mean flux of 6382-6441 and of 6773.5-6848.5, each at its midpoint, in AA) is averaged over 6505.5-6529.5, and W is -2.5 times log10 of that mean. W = 0.029 mag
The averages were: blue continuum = 16.9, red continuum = 17.3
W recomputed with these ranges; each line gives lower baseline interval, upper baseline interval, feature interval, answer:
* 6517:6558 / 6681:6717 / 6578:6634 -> -0.10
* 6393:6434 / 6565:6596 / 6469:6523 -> 0.31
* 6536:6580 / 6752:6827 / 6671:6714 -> 0.24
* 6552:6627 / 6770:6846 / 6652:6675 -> 0.30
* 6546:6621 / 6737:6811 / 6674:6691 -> 0.24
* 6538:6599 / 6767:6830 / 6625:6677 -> 0.36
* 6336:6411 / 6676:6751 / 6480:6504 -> 0.07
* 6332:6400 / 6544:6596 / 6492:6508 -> 0.46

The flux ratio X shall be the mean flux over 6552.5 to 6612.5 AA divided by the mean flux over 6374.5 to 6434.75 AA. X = 1.64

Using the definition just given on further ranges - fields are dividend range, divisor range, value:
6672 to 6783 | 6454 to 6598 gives 0.85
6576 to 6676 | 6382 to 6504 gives 1.15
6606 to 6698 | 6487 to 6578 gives 0.79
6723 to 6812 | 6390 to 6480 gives 1.05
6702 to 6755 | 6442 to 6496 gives 1.15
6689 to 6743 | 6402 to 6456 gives 1.15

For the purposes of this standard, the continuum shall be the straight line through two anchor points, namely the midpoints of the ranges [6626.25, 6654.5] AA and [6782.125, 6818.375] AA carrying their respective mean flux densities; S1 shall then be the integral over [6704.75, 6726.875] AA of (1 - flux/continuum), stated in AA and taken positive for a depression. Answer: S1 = -4.2 AA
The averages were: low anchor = 17.4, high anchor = 17.4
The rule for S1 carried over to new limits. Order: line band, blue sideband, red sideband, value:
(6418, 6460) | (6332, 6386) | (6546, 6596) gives 9.1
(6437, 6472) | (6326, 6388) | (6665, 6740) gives 0.4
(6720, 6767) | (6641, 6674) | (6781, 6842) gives -3.3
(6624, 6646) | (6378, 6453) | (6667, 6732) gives 1.3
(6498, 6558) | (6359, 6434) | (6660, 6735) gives -3.8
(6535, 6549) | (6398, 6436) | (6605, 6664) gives -1.6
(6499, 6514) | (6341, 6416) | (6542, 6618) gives 3.8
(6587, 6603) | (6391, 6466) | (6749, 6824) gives -3.9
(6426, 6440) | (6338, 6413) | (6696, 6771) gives 0.0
